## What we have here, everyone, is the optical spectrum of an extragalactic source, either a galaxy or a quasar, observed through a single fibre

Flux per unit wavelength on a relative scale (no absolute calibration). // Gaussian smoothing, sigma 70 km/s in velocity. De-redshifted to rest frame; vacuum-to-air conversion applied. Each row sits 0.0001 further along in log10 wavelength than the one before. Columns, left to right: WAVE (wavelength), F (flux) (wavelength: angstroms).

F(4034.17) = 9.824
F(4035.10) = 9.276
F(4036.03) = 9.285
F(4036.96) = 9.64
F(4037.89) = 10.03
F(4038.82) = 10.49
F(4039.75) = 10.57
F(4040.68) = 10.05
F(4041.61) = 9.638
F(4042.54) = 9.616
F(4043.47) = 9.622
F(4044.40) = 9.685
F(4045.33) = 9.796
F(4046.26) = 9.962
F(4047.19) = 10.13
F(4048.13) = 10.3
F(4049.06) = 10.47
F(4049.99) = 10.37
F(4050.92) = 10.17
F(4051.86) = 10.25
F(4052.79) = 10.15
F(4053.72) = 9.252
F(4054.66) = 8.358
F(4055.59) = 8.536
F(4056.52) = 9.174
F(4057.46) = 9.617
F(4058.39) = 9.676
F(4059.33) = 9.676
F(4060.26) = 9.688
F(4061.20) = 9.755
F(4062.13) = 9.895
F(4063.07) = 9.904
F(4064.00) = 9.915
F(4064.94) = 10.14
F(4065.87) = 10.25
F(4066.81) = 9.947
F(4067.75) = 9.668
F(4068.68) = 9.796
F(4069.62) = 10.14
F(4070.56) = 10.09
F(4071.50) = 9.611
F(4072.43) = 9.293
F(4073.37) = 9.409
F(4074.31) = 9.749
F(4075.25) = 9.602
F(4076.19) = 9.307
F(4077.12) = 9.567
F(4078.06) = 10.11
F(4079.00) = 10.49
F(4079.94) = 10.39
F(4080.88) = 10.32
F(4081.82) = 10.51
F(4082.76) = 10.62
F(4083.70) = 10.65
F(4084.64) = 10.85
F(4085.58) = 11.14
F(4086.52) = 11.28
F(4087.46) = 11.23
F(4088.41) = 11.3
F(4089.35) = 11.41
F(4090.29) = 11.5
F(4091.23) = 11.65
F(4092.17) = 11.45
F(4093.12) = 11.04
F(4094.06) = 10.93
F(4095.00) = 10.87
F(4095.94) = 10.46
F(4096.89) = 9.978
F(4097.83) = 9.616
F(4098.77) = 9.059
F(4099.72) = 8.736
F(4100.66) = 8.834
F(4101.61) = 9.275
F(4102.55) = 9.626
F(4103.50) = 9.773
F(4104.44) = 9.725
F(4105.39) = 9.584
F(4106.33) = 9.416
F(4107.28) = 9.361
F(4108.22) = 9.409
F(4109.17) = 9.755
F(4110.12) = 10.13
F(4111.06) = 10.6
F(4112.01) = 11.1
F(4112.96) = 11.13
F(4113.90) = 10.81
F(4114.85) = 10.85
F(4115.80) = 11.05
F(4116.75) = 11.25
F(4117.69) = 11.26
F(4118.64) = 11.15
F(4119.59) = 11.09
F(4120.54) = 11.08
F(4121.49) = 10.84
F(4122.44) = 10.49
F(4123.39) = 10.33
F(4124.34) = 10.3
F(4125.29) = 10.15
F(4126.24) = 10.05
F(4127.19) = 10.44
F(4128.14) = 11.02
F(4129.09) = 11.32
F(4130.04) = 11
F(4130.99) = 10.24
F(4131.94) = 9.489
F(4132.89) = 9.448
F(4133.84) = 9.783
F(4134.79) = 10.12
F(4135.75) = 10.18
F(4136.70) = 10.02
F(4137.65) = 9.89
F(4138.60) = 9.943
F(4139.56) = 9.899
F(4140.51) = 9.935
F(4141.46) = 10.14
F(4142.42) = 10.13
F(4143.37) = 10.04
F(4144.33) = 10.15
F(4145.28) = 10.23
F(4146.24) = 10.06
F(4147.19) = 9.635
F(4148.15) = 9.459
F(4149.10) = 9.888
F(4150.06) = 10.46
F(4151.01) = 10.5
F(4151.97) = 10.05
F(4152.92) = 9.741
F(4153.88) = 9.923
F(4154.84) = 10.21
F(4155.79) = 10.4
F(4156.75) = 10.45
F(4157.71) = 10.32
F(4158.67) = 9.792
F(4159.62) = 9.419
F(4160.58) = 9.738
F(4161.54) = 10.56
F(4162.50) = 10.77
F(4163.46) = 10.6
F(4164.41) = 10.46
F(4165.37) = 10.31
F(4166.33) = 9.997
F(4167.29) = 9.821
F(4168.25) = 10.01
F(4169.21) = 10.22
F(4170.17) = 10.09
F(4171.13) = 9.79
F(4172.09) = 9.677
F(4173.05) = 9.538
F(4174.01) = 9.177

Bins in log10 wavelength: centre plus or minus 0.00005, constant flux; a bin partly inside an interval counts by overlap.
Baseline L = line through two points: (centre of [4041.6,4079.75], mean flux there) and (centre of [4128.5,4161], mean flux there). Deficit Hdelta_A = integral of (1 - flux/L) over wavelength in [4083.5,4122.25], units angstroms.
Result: -2.2 angstroms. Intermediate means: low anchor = 9.78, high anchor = 10.1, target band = 10.5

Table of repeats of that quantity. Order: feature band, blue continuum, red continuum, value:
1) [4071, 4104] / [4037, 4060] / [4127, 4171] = -1.1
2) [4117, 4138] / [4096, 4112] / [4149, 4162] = -1.3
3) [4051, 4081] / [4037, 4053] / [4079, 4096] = 2.2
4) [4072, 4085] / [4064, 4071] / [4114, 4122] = 0.2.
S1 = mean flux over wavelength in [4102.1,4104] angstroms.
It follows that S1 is 9.7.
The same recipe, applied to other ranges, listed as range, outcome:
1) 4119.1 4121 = 11.1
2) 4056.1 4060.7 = 9.57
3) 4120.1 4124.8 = 10.6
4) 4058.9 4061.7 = 9.73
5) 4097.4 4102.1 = 9.1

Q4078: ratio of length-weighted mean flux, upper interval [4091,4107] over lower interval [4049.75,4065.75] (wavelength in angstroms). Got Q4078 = 1.0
